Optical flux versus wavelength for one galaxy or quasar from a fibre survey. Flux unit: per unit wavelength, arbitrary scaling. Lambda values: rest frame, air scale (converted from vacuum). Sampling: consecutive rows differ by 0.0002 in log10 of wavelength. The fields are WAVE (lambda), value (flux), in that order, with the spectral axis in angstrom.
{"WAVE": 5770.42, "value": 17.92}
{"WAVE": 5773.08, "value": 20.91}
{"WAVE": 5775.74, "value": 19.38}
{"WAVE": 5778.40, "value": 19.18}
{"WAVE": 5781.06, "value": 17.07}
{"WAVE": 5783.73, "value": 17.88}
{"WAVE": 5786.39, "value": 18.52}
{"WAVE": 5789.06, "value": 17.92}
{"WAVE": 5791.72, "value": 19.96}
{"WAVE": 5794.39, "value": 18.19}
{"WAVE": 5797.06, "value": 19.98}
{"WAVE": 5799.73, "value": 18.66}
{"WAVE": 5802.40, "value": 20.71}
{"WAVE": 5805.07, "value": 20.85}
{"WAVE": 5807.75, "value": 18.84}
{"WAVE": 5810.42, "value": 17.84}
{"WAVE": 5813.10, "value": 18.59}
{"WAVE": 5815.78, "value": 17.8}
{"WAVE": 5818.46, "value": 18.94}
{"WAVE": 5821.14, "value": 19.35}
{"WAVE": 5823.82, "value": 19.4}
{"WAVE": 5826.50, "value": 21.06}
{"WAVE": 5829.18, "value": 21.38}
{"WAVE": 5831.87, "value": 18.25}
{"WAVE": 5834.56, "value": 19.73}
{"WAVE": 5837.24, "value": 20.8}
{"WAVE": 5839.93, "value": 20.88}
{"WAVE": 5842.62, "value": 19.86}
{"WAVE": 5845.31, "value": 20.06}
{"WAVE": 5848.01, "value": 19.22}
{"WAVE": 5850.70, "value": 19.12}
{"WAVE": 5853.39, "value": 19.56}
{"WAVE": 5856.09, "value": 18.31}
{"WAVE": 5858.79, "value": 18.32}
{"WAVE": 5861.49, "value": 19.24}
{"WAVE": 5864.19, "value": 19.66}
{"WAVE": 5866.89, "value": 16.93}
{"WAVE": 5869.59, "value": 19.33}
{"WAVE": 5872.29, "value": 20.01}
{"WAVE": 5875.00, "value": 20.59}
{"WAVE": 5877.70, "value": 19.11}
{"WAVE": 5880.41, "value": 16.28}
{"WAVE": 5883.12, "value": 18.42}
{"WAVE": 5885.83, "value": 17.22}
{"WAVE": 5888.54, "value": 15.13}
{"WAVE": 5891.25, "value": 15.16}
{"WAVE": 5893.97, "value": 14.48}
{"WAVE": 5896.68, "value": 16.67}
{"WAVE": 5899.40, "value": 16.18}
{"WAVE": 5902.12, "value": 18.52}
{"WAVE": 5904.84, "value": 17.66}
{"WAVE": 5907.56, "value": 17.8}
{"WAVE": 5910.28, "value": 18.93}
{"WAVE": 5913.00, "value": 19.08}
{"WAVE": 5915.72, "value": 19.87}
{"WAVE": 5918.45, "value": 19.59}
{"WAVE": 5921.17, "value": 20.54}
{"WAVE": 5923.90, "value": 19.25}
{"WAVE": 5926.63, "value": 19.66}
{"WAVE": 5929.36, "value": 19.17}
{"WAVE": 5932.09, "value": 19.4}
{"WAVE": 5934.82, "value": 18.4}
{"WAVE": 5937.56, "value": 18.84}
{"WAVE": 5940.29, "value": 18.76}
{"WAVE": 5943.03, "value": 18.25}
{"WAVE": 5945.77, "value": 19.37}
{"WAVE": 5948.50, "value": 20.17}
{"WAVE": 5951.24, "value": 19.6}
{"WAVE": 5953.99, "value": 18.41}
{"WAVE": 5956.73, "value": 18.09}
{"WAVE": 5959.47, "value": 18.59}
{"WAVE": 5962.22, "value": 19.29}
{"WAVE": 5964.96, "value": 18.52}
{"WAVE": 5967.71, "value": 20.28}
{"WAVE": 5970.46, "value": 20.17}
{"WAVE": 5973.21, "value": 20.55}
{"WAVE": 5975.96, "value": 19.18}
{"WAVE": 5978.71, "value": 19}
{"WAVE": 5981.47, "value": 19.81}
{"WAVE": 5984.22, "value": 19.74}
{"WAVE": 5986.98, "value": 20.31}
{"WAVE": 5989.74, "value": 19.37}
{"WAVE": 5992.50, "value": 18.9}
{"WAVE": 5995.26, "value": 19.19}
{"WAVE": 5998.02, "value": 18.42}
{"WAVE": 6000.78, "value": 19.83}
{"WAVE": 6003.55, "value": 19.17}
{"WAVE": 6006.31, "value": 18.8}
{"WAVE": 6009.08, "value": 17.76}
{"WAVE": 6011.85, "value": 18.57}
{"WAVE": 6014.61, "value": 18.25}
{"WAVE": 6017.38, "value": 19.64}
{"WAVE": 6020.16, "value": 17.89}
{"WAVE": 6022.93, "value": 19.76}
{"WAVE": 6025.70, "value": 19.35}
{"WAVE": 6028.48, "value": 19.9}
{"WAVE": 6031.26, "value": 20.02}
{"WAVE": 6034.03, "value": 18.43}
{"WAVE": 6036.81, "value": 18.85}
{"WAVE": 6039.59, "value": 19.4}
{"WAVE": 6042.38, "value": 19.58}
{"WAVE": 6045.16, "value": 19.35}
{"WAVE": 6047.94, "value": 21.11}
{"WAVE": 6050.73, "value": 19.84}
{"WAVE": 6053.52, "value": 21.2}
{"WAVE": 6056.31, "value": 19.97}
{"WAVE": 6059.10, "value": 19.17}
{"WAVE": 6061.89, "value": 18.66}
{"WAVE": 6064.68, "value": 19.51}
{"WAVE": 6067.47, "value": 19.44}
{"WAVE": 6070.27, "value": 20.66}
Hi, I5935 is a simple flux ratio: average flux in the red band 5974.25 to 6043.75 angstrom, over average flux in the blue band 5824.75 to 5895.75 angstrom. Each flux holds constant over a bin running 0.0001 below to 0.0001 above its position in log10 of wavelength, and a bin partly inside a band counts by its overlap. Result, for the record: 1.02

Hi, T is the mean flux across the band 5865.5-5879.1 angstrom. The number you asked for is 19.2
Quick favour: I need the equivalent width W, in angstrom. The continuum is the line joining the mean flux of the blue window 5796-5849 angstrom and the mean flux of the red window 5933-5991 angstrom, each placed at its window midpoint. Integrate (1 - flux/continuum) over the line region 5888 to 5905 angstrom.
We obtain 2.8 angstrom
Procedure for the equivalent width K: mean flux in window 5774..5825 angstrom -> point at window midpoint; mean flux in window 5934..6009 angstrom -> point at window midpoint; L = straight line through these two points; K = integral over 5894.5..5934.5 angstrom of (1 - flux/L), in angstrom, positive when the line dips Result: 1.0 angstrom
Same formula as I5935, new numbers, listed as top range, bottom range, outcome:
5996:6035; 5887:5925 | 1.07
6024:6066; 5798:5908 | 1.05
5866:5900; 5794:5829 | 0.90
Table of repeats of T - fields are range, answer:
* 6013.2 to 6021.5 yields 18.6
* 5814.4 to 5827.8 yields 19.3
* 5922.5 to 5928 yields 19.4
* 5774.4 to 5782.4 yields 18.5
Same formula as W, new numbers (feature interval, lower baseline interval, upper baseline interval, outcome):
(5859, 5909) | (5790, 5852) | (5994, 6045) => 4.3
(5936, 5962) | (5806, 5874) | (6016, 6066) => 0.7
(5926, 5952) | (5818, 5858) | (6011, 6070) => 0.6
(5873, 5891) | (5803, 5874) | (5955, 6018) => 1.5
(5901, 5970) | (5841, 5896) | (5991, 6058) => -1.2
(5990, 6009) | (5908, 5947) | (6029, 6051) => 0.4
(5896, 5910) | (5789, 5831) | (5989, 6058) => 1.3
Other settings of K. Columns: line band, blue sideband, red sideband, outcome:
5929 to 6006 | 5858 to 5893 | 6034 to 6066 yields -1.41 angstrom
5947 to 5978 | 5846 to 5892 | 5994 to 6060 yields -0.66 angstrom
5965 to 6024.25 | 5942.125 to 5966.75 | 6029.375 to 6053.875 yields 0.14 angstrom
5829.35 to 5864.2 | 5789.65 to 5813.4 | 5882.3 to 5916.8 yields -2.20 angstrom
